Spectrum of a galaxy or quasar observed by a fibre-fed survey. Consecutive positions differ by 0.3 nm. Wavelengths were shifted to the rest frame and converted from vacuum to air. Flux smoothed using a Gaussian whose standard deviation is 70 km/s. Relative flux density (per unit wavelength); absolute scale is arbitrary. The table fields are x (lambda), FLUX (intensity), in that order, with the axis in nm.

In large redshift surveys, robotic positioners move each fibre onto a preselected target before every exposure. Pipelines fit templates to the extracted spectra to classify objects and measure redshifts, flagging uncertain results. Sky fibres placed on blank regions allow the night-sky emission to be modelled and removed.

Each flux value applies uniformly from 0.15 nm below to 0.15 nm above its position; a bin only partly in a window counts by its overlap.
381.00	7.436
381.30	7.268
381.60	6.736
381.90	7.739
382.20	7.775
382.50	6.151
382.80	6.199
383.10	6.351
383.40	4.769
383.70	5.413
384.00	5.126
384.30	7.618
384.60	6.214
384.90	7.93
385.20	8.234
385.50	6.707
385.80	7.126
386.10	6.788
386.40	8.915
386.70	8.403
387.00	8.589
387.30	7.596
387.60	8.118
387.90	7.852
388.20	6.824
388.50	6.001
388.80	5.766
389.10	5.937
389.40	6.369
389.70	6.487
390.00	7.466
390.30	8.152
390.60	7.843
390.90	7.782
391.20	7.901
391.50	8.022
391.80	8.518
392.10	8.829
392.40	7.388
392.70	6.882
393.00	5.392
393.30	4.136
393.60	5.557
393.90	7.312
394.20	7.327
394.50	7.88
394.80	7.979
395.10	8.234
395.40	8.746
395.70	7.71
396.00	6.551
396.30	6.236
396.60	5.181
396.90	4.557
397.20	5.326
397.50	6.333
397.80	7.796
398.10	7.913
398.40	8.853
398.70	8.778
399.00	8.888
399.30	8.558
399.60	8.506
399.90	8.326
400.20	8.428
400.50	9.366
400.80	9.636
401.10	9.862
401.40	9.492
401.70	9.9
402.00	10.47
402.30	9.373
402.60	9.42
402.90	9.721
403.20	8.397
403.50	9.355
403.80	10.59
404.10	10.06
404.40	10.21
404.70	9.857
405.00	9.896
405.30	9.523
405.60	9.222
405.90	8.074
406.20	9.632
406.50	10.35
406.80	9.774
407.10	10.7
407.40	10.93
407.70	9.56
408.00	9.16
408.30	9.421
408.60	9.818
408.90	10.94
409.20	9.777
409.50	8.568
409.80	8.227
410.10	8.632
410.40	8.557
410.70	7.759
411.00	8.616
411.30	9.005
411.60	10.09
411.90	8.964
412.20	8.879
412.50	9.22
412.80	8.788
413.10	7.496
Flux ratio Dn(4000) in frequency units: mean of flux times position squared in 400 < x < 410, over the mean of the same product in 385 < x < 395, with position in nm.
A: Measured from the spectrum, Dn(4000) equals 1.42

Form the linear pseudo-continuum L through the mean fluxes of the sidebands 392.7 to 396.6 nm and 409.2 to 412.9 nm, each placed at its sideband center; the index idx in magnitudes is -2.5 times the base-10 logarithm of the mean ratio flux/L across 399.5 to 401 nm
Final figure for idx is -0.18 mag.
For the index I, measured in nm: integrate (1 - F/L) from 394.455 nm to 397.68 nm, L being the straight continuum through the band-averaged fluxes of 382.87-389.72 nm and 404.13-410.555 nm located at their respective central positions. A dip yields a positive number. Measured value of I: 0.54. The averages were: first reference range 6.92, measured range 6.77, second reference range 9.57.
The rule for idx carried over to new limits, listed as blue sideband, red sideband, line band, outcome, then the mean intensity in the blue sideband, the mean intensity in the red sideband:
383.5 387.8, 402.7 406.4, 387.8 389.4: 0.19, 7.32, 9.55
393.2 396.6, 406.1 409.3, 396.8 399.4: 0.05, 7.02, 10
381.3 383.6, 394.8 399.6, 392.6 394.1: 0.22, 6.56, 7.37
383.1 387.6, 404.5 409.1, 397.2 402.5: 0.02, 7.11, 9.79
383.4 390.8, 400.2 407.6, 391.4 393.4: 0.12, 7.1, 9.71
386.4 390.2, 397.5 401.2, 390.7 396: 0.07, 7.2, 8.63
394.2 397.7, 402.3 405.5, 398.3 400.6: -0.08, 6.83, 9.68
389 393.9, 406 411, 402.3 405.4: -0.10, 7.06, 9.45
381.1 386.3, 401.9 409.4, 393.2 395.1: 0.19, 6.74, 9.76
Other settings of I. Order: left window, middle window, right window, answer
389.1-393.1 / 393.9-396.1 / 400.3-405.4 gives 0.11 nm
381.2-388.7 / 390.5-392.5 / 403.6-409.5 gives -0.04 nm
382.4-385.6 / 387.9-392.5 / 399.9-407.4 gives 0.09 nm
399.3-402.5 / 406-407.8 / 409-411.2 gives -0.25 nm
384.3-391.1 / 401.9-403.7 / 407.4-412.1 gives -0.18 nm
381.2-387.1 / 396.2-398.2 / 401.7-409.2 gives 0.59 nm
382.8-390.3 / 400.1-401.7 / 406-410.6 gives -0.14 nm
